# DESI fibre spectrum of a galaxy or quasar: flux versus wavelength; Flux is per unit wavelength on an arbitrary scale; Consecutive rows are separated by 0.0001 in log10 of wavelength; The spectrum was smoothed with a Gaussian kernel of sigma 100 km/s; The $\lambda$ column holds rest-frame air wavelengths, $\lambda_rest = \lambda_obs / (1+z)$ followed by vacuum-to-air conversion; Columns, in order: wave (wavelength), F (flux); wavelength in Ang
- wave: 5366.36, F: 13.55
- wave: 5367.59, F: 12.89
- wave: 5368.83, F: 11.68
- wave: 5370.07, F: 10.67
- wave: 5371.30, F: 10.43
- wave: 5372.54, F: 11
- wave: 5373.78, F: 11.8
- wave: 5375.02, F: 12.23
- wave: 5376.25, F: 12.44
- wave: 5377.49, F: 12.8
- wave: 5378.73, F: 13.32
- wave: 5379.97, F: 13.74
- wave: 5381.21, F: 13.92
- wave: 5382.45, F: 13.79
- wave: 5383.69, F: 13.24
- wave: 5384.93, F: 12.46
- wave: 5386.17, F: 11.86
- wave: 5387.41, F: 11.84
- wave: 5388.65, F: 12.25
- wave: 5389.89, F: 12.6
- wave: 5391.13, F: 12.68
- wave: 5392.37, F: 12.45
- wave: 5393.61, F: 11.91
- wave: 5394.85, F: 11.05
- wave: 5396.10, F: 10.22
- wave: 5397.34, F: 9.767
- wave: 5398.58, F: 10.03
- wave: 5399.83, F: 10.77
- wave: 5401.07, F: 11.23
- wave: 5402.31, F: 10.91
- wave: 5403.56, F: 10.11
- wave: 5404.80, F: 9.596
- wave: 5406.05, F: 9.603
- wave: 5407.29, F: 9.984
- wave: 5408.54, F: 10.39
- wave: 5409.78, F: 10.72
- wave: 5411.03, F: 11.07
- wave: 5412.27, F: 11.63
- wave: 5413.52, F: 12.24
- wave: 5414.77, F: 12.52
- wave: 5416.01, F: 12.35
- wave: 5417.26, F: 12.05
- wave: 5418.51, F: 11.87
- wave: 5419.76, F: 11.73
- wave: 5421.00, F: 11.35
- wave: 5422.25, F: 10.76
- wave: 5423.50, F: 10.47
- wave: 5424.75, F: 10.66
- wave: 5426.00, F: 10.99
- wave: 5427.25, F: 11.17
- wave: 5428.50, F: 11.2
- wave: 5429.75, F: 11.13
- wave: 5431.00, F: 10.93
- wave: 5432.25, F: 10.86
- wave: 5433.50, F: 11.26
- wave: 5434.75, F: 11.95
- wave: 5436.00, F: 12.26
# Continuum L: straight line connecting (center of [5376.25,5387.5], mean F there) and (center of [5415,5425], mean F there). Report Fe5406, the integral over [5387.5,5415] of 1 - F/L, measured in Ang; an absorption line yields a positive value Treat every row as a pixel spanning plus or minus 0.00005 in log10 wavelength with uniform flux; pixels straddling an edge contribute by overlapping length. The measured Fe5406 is 2.6 Ang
